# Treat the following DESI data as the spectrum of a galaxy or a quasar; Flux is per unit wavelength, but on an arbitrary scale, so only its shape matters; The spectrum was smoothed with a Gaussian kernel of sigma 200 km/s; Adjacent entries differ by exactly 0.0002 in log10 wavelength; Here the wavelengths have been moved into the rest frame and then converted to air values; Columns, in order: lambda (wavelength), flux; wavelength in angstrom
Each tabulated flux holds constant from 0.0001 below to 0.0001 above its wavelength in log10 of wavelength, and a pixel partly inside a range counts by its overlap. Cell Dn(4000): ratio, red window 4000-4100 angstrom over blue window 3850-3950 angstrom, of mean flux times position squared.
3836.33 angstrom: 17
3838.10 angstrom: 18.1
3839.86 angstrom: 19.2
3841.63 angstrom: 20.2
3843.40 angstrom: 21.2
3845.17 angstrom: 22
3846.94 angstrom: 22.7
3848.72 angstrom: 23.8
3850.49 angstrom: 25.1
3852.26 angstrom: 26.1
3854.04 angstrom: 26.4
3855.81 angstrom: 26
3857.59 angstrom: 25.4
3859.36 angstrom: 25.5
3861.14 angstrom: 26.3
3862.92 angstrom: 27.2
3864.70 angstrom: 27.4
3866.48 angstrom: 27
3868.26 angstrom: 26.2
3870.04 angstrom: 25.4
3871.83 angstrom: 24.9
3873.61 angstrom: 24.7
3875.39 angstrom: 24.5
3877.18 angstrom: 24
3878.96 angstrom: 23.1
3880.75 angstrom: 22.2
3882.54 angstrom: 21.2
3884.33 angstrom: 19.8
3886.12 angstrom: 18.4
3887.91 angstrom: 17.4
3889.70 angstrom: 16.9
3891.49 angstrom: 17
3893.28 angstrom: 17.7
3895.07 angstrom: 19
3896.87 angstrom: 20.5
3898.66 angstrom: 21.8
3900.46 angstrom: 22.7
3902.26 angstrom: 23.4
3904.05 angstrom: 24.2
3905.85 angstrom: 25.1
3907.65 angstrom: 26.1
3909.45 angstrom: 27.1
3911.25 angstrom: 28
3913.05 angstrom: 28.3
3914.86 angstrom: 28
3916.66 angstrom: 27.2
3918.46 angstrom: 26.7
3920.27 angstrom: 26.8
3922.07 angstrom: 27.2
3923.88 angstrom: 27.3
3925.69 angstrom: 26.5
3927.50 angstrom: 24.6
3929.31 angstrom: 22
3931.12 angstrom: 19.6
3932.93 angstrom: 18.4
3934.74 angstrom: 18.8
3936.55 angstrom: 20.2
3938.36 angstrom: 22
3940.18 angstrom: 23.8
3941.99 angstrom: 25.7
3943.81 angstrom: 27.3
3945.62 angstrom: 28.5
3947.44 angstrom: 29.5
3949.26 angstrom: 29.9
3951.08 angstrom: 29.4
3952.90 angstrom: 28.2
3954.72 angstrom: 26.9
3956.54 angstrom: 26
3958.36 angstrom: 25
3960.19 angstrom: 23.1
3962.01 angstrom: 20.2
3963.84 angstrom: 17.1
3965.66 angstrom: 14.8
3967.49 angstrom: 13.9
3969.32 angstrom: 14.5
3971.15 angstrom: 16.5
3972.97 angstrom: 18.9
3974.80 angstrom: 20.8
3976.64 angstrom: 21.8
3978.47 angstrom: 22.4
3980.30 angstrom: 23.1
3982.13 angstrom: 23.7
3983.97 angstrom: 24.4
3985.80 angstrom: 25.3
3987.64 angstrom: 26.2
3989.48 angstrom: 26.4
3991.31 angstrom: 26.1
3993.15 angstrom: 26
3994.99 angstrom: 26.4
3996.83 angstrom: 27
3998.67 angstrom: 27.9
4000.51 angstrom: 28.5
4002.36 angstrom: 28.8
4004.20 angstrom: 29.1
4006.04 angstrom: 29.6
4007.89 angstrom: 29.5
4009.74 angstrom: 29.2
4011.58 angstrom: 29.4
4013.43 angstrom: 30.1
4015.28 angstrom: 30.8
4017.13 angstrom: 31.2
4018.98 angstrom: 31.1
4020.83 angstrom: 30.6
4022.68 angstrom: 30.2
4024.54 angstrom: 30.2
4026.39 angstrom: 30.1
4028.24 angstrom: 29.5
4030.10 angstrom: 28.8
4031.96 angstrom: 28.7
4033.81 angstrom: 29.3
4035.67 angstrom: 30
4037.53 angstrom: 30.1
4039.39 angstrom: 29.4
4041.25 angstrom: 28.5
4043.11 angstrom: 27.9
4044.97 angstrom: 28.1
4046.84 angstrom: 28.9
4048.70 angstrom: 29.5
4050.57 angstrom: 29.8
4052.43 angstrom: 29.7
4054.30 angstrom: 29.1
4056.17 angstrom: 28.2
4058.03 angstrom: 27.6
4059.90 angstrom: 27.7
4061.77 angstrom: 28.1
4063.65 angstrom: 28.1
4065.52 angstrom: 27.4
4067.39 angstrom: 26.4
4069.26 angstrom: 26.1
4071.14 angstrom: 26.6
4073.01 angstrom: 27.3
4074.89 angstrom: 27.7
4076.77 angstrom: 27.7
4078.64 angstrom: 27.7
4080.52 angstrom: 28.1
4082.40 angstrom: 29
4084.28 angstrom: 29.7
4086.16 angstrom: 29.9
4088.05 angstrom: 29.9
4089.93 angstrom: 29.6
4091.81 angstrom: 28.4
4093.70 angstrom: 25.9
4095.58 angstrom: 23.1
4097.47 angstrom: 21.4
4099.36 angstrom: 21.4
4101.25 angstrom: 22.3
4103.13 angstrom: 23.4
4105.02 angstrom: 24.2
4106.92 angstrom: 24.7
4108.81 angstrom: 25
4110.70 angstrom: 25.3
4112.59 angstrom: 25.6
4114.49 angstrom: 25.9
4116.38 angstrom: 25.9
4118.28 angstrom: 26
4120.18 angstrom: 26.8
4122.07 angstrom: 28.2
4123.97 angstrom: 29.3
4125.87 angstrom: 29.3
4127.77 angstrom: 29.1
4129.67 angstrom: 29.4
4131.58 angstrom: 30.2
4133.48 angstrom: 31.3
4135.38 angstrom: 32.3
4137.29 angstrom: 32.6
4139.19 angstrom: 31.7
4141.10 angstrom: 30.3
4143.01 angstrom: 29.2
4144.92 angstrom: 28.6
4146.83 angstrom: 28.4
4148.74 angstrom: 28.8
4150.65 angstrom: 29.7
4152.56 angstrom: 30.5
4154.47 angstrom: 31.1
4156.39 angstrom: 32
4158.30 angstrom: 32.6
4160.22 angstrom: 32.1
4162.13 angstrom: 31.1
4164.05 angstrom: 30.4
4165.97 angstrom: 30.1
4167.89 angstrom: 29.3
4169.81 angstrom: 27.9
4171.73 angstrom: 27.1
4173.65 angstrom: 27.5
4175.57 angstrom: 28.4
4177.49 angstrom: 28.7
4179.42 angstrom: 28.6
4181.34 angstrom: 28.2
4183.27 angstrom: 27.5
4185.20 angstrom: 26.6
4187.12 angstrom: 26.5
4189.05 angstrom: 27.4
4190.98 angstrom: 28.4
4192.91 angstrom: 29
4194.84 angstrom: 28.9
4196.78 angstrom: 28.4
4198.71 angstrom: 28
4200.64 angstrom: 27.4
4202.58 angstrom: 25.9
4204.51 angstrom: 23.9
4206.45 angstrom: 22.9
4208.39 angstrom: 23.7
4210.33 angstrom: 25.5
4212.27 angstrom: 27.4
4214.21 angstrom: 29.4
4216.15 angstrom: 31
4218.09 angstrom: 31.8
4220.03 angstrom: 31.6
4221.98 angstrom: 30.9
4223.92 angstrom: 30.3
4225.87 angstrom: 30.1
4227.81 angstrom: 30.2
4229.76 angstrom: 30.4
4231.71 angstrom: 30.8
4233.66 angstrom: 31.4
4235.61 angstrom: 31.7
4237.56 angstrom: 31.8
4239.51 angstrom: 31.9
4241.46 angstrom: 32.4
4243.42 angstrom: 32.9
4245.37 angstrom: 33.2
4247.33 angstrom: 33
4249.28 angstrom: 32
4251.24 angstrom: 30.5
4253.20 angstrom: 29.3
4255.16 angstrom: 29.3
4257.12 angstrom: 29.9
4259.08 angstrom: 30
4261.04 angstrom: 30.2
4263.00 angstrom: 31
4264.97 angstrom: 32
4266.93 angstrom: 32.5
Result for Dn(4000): 1.3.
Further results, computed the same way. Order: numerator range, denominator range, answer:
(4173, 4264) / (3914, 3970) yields 1.41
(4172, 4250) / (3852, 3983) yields 1.44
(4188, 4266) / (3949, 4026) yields 1.31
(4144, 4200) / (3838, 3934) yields 1.42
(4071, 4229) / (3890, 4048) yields 1.21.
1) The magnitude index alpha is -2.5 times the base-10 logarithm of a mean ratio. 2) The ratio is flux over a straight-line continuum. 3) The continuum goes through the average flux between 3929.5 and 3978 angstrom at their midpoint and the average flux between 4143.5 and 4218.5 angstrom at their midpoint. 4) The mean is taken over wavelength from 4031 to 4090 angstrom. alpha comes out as -0.13 mag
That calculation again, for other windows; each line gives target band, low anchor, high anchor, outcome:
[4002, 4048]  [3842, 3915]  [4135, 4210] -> -0.135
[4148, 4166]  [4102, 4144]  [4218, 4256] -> -0.071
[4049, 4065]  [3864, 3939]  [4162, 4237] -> -0.099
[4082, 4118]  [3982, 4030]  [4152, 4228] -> 0.112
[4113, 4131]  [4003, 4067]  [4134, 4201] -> 0.059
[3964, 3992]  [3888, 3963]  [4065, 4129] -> 0.183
